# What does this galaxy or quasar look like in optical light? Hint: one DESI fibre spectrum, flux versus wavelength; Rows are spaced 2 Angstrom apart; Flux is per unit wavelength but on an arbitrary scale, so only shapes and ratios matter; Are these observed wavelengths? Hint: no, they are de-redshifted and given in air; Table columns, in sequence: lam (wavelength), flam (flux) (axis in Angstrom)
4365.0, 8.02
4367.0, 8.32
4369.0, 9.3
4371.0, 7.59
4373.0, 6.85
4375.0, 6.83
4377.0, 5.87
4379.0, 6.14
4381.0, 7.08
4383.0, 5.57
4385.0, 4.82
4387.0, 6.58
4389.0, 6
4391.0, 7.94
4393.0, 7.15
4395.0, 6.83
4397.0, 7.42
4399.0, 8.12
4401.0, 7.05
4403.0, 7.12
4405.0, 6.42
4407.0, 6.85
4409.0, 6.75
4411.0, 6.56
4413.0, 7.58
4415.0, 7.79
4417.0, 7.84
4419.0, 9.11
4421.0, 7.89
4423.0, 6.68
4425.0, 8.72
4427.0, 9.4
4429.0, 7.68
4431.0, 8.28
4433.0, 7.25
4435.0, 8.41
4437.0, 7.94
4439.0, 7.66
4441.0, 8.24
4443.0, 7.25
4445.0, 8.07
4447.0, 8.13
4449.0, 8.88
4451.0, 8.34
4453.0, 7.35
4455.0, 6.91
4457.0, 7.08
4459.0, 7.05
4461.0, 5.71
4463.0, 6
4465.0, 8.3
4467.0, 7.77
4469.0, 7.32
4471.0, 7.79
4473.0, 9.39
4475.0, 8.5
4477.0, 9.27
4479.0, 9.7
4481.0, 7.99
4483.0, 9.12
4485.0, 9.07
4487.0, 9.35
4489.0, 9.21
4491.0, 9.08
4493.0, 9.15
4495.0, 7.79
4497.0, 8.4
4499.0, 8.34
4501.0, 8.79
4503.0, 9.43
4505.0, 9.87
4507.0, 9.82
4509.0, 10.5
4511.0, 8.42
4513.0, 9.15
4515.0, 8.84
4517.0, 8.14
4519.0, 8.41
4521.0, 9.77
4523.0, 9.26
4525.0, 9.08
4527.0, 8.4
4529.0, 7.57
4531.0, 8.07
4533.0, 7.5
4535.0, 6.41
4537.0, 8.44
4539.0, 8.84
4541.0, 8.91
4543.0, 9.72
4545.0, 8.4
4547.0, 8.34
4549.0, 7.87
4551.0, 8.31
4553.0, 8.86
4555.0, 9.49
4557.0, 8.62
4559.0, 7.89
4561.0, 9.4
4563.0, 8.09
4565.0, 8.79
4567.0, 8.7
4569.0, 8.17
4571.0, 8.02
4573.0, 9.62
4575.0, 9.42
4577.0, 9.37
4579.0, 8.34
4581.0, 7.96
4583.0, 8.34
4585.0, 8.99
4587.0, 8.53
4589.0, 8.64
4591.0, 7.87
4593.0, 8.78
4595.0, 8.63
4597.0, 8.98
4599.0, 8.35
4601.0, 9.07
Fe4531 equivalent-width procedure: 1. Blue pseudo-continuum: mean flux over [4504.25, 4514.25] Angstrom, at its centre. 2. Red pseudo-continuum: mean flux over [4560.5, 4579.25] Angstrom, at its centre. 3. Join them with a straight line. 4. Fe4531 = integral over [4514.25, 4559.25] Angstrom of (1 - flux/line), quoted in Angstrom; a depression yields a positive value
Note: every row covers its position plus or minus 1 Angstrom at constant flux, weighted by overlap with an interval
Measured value 3.4 Angstrom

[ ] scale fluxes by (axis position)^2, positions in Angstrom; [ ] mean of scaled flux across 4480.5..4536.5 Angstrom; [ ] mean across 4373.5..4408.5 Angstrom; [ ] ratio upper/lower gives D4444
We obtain 1.38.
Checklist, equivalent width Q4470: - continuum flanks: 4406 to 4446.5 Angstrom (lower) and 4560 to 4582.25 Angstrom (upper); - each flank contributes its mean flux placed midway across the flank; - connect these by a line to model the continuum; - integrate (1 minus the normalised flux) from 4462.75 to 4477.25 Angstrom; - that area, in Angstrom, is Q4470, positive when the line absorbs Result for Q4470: 0.0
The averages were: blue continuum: 7.8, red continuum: 8.71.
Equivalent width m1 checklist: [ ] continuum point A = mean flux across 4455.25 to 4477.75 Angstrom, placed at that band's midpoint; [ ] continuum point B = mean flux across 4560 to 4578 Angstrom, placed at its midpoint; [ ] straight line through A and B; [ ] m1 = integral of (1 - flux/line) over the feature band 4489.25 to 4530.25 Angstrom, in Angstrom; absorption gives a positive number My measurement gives -4.0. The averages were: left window 7.61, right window 8.84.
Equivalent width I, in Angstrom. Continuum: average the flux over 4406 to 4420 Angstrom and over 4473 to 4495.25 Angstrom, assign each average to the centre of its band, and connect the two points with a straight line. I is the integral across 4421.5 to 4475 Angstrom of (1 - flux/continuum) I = 2.92 Angstrom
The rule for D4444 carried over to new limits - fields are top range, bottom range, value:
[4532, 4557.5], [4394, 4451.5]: 1.15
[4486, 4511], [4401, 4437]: 1.23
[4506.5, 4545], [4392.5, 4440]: 1.20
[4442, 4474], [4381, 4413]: 1.15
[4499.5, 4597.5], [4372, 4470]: 1.26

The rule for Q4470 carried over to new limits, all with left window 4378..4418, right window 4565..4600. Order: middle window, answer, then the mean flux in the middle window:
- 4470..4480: -1.73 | 8.93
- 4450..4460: 0.10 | 7.35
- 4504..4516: -2.25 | 9.43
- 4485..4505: -2.82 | 8.9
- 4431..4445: -1.13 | 7.85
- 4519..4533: -0.85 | 8.59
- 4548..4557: -0.30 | 8.63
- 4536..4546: -0.75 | 8.86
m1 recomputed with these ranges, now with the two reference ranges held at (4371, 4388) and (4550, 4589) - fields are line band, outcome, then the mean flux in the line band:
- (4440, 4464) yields -0.7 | 7.42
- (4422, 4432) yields -1.8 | 8.15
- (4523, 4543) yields -0.1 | 8.27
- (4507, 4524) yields -2.4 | 9.11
